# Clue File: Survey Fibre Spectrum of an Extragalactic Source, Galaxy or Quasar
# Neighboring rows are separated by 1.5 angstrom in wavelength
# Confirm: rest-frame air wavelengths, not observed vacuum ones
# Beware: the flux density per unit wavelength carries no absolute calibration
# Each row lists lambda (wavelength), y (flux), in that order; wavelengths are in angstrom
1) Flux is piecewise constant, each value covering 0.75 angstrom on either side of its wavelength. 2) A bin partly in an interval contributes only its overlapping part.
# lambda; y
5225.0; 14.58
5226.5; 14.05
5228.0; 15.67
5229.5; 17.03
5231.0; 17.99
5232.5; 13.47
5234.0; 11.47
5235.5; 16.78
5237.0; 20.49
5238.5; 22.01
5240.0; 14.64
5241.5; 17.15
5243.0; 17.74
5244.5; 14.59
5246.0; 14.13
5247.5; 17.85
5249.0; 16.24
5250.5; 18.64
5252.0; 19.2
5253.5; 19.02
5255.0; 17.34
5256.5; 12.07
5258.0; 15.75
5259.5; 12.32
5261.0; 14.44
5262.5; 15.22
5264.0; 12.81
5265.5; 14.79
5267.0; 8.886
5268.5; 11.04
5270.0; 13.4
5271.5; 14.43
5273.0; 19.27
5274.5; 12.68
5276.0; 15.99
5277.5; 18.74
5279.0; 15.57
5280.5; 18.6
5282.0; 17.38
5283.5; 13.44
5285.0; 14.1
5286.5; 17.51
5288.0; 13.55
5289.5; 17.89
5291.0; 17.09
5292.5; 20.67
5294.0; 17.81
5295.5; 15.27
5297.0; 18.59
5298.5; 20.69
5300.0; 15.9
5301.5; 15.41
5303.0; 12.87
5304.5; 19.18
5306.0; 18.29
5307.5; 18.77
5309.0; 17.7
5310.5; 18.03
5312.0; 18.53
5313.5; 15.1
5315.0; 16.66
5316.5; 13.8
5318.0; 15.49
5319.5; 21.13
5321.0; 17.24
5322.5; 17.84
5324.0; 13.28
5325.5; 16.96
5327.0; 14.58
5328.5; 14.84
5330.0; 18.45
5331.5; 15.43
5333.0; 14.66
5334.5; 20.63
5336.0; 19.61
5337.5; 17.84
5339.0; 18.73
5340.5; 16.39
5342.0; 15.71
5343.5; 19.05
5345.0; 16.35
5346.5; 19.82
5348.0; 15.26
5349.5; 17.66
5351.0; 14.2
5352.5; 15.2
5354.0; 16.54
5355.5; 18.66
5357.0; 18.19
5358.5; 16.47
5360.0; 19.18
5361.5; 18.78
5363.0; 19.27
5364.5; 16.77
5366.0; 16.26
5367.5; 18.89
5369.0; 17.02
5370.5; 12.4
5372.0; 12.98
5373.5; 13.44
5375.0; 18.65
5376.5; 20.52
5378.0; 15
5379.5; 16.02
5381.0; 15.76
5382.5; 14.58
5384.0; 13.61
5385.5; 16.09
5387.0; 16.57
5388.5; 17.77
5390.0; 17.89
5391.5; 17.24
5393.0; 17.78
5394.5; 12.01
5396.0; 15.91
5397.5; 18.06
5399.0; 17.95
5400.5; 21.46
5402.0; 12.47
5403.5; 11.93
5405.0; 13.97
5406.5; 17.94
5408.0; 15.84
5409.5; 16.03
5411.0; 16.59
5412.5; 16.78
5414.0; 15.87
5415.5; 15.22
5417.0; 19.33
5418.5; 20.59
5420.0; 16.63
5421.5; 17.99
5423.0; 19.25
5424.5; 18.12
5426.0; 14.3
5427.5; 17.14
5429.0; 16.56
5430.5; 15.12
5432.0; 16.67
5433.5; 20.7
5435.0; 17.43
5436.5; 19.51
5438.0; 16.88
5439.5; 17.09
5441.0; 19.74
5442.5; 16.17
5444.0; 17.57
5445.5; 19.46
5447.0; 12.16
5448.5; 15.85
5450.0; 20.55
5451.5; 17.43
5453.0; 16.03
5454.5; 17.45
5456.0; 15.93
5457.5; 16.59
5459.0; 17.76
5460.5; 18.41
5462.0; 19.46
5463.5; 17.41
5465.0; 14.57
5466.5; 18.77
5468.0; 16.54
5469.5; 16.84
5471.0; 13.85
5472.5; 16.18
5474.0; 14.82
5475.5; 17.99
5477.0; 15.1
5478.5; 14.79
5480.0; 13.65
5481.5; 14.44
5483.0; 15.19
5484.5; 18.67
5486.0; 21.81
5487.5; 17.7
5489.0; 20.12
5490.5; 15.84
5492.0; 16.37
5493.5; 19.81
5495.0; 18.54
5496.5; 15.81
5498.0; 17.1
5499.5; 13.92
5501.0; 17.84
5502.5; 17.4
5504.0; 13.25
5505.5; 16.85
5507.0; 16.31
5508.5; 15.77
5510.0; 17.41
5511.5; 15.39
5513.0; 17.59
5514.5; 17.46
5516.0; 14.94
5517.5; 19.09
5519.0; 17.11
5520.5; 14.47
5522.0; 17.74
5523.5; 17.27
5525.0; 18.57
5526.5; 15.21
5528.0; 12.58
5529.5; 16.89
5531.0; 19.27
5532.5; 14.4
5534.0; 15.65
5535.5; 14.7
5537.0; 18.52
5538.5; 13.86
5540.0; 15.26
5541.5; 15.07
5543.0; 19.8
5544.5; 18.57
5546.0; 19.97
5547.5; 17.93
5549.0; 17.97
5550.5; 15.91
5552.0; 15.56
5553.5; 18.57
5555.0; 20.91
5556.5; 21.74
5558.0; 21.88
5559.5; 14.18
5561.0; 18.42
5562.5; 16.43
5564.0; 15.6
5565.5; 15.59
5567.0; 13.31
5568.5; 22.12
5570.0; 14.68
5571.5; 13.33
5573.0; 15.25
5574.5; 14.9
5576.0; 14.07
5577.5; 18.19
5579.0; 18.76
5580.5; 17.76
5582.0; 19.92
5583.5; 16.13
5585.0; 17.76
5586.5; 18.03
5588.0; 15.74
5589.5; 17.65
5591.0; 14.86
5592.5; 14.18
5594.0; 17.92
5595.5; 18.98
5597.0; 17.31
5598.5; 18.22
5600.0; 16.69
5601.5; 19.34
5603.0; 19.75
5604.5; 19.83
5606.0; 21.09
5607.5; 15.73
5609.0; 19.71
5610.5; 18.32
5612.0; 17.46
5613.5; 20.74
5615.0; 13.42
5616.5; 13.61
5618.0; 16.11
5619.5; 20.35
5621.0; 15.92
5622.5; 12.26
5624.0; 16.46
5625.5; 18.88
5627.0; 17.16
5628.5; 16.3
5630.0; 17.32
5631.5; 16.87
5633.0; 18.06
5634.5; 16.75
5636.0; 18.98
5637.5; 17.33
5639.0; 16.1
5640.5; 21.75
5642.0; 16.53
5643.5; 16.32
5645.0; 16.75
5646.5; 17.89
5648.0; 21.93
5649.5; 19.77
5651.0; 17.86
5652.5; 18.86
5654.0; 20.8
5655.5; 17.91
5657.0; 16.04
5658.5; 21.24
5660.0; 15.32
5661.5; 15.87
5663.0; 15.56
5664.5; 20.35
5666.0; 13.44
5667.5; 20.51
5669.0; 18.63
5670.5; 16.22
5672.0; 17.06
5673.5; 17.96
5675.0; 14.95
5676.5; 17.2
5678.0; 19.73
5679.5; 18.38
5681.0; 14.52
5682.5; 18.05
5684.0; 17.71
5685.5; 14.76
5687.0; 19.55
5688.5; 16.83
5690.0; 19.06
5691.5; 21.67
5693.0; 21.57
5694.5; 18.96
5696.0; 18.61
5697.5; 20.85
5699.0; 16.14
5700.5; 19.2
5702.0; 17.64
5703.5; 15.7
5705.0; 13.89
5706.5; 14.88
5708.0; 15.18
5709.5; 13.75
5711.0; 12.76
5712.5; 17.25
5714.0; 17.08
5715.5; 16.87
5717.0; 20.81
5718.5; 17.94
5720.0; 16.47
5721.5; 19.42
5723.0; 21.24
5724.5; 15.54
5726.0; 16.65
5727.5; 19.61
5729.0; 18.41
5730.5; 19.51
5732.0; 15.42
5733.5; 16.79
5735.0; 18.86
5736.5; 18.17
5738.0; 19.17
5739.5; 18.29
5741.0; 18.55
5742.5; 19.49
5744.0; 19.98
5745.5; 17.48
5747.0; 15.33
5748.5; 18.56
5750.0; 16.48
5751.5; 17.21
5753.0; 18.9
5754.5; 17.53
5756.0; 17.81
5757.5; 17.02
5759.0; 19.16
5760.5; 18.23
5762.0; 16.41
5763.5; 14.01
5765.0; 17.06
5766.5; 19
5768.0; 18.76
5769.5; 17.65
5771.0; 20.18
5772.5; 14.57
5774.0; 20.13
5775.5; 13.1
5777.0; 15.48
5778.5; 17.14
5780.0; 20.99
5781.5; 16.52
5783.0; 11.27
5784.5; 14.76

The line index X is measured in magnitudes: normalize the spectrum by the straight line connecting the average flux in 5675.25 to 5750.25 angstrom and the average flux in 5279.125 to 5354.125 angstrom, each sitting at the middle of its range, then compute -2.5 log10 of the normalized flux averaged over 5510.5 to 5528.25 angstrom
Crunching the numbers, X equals 0.05 mag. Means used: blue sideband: 16.9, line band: 16.6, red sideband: 17.7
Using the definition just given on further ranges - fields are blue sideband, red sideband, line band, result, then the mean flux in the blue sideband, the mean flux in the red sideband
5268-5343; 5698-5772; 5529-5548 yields 0.01 mag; 16.7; 17.5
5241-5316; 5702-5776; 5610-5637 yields 0.01 mag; 16.2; 17.4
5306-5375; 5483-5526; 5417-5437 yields -0.04 mag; 16.9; 17.1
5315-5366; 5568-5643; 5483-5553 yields 0.02 mag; 17.1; 17.3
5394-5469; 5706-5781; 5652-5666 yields -0.02 mag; 17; 17.5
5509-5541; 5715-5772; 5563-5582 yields 0.03 mag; 16.3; 18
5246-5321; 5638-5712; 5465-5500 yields 0.02 mag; 16.2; 17.6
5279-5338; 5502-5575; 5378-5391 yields 0.06 mag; 16.9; 16.8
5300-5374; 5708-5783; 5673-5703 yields -0.04 mag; 16.8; 17.5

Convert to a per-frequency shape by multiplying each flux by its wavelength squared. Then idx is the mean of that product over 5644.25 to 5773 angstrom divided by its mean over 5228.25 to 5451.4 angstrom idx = 1.2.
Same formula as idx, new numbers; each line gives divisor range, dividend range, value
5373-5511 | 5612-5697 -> 1.14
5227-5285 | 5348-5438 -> 1.12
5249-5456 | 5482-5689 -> 1.13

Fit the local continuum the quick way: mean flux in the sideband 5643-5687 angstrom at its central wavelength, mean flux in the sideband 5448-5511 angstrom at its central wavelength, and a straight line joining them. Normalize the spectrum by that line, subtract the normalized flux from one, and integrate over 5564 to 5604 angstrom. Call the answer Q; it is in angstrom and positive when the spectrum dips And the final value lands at 0.9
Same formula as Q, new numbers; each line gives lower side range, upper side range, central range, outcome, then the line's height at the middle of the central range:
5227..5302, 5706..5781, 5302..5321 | -1.07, 16.2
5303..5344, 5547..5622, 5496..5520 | 1.15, 17.3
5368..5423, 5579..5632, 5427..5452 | -1.31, 16.5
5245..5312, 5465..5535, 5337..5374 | -1.34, 16.3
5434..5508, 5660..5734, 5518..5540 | 1.16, 17.1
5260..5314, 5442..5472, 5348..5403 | -0.07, 16.5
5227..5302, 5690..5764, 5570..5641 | 0.23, 17.3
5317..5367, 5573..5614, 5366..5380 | 0.90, 17.2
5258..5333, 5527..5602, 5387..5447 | -1.83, 16.5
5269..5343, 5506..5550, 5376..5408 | 1.08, 16.7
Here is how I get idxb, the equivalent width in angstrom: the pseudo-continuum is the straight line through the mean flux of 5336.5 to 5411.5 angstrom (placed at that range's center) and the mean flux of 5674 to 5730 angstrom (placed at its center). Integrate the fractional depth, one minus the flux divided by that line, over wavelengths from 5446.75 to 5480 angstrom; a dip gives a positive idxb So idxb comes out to 0.5 angstrom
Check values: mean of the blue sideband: 16.6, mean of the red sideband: 17.5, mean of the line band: 16.6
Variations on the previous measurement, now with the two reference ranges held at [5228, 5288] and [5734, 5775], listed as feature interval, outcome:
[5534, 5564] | -1.0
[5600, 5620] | -0.9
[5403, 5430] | -0.5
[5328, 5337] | -0.7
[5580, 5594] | 0.2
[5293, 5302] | -0.9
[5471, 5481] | 0.8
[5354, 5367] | -1.4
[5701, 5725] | 1.4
